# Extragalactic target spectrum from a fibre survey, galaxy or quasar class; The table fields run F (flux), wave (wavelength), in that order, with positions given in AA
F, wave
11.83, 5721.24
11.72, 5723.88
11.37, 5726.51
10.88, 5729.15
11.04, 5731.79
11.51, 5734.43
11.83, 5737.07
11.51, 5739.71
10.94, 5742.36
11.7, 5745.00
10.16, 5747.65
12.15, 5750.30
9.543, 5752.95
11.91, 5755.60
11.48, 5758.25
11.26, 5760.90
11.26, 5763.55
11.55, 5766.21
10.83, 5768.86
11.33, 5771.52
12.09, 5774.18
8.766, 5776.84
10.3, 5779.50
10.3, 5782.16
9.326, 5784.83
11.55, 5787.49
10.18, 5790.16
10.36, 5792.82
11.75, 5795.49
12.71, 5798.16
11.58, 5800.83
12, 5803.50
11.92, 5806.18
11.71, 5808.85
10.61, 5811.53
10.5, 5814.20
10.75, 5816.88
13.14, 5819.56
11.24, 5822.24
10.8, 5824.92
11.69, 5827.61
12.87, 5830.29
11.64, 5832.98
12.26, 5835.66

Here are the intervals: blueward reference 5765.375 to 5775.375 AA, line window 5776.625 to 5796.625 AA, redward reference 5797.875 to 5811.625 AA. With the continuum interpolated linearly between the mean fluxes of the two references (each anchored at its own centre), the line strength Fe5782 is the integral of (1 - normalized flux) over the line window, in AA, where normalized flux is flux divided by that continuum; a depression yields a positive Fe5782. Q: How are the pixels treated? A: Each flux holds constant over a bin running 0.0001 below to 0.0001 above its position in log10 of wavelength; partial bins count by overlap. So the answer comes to 2.09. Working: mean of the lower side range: 11.4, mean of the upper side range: 11.8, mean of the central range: 10.4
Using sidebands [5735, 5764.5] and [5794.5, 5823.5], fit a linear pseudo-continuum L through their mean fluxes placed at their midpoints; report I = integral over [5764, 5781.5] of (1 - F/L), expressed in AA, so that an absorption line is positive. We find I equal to 0.9 AA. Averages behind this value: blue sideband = 11.3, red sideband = 11.6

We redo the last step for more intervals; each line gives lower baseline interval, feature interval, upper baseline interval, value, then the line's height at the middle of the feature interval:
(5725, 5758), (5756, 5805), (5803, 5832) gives 1.5 AA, 11.4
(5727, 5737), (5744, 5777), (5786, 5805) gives 0.5 AA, 11.3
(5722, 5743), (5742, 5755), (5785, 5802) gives 0.4 AA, 11.3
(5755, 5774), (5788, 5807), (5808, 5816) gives -0.8 AA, 11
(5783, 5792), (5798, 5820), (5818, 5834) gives -0.7 AA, 11.2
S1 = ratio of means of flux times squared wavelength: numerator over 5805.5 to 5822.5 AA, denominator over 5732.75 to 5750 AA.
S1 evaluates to 1.0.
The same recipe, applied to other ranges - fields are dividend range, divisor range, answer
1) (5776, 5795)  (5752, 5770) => 0.92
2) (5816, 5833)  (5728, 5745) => 1.07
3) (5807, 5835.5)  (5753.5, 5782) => 1.07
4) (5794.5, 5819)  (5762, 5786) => 1.10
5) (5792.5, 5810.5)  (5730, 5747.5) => 1.06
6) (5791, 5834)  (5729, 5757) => 1.06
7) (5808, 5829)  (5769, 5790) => 1.09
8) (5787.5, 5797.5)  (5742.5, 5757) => 1.01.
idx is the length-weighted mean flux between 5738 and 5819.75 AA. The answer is 11.1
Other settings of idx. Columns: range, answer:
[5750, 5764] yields 11.2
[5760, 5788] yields 10.7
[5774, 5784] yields 10.1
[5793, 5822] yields 11.6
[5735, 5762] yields 11.3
